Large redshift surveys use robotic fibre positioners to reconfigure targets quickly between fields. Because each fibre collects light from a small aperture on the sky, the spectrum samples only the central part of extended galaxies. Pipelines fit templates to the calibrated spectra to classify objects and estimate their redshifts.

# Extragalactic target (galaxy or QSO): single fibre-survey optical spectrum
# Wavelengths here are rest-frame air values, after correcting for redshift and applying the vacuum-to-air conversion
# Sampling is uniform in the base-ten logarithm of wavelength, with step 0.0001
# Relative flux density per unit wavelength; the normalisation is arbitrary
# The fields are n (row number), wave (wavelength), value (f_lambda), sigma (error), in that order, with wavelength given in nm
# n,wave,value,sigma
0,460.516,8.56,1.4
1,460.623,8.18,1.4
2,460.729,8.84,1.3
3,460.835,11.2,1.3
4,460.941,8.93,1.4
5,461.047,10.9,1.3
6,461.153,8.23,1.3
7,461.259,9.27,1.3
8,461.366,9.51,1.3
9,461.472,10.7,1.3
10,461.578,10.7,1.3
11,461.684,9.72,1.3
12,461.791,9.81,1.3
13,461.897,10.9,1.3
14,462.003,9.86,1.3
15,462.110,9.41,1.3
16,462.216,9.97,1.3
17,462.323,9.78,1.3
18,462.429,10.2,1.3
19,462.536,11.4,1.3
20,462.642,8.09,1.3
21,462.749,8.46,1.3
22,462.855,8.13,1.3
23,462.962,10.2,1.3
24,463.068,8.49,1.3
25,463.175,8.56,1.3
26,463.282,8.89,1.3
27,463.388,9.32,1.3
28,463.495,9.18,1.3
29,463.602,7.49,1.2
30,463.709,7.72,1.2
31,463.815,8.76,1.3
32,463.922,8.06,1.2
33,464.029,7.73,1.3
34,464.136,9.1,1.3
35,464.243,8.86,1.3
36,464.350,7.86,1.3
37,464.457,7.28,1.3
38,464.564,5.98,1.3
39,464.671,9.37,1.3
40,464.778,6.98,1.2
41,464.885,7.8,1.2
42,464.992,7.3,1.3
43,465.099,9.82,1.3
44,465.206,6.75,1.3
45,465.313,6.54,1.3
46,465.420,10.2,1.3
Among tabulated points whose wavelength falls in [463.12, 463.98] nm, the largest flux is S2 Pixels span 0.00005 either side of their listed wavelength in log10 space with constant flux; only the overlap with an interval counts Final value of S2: 9.32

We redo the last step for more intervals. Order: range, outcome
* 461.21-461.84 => 10.7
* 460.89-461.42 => 10.9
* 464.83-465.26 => 9.82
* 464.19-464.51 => 8.86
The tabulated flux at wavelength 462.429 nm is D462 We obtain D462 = 10.2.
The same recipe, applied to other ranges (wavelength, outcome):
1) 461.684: 9.72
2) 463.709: 7.72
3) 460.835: 11.2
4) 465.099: 9.82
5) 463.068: 8.49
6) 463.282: 8.89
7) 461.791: 9.81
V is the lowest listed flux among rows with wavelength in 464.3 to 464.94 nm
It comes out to 5.98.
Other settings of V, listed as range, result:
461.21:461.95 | 9.27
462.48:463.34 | 8.09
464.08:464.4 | 7.86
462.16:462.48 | 9.78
